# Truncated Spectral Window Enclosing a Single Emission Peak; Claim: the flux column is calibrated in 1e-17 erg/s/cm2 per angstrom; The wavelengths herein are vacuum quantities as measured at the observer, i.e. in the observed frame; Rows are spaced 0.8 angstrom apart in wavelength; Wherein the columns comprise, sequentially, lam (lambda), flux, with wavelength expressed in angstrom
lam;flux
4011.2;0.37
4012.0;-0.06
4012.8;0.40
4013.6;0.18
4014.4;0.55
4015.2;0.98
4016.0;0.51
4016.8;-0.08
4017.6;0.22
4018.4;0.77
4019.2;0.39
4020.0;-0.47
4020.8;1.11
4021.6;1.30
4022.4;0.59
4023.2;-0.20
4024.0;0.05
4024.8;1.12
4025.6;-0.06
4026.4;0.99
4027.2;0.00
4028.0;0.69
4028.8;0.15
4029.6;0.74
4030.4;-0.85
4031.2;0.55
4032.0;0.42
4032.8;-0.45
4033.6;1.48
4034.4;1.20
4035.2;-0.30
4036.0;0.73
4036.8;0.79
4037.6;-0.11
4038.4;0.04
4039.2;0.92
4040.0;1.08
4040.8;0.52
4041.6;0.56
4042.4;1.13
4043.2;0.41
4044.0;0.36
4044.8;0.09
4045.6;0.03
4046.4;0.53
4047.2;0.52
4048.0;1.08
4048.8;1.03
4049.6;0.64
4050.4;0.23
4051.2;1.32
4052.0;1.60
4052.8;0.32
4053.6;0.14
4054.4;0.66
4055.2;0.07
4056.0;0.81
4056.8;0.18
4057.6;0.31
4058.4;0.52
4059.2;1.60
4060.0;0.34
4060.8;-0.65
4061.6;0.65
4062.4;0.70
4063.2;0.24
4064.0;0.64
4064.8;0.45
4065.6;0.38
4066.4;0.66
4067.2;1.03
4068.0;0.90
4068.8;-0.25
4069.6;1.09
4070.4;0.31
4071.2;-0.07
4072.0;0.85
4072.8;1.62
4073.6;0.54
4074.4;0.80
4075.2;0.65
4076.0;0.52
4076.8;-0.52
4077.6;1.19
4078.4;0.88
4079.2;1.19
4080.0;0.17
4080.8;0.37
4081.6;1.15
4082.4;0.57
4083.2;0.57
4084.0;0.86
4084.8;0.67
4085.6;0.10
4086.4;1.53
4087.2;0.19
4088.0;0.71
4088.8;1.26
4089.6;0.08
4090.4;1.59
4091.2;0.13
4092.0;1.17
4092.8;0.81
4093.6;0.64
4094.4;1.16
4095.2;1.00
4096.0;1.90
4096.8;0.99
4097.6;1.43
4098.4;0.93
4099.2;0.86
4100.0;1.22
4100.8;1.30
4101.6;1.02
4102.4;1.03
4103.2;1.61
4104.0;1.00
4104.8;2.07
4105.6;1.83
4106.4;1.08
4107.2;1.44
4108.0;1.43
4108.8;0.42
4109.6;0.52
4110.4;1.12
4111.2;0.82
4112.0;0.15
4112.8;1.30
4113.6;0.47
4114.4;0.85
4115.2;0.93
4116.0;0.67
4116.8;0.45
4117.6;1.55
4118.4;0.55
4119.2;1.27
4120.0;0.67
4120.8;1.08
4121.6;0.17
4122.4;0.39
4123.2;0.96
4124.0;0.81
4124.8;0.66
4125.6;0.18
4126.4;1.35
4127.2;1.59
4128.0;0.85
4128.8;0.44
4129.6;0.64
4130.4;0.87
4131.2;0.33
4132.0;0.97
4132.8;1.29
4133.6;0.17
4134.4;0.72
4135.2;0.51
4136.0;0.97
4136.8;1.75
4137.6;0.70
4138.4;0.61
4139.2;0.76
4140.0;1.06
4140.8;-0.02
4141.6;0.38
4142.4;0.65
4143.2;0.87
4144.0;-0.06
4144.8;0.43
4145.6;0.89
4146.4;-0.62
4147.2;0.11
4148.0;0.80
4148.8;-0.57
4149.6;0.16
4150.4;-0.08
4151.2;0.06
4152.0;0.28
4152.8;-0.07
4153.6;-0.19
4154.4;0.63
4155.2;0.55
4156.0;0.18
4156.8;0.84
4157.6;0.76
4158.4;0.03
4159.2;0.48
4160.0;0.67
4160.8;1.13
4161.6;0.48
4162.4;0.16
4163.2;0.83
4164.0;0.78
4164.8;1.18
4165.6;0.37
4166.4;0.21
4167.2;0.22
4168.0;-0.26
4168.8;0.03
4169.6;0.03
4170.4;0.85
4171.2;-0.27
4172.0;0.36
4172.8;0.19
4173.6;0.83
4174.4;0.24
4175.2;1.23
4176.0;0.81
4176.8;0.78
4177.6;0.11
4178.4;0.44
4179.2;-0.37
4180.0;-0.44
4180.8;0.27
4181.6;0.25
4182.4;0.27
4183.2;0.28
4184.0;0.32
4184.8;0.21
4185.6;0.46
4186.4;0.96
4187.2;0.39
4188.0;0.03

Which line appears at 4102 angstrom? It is C IV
